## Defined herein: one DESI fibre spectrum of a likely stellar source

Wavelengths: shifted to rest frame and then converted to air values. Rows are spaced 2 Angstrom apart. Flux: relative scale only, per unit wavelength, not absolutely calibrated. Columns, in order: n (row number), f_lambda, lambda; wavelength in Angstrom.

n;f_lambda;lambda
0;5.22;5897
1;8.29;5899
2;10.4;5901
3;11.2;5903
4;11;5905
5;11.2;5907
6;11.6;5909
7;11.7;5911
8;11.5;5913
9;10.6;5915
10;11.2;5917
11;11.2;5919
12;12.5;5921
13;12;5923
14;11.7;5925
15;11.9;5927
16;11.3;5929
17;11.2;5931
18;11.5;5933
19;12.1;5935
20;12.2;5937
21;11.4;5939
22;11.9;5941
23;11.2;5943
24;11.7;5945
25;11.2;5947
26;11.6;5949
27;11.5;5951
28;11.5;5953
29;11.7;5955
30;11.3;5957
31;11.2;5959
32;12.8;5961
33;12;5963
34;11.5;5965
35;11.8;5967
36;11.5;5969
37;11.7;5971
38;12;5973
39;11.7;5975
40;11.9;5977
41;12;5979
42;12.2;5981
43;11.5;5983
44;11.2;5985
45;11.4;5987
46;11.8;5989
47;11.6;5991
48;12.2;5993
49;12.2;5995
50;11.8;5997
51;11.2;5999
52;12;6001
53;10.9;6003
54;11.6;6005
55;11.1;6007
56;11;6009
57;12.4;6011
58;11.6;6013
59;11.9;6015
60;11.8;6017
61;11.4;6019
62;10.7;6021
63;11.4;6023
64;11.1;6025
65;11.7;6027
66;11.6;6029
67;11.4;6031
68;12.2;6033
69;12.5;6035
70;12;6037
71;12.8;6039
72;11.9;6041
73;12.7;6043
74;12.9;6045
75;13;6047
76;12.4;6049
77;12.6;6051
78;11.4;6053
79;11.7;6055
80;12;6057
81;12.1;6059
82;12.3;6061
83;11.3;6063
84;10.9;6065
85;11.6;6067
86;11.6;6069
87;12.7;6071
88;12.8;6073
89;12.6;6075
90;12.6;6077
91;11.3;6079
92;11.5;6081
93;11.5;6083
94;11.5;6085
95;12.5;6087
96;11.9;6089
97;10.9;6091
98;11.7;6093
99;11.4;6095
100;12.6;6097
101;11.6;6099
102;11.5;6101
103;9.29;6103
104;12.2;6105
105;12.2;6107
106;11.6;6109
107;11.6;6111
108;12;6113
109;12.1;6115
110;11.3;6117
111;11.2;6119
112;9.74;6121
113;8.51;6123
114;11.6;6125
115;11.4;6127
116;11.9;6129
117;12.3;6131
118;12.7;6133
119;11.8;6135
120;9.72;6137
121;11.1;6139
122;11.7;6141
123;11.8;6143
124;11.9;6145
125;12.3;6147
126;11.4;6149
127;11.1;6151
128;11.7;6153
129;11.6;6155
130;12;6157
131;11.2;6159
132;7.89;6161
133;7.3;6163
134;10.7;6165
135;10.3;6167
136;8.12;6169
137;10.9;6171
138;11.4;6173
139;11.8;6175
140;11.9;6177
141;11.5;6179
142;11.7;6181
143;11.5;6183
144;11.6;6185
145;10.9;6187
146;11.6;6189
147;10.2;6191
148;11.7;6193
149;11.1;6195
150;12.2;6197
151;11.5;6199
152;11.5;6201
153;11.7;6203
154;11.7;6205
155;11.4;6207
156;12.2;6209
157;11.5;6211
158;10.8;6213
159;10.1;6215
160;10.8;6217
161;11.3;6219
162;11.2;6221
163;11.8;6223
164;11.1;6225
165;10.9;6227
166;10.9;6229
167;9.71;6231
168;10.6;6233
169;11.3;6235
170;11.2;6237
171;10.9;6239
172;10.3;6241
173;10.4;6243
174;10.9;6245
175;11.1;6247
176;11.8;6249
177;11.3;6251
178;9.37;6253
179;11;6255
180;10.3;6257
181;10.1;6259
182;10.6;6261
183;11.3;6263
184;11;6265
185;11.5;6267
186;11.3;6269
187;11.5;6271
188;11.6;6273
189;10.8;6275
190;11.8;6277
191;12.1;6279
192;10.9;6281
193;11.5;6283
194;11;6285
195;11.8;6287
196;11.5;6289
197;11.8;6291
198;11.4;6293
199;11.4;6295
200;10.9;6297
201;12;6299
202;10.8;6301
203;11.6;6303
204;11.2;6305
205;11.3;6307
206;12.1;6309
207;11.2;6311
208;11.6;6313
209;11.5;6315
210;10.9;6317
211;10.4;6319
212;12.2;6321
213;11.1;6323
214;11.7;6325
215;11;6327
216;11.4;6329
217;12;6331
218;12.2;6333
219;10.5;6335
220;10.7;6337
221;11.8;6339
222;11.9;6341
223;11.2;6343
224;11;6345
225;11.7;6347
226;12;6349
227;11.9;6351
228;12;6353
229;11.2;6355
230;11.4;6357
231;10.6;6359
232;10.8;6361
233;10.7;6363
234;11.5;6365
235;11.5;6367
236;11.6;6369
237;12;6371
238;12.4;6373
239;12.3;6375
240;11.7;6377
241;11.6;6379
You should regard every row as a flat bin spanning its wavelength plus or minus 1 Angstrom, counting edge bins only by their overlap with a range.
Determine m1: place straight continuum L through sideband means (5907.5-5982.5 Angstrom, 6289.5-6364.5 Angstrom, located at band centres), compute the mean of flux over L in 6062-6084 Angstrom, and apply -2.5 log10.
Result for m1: -0.03 mag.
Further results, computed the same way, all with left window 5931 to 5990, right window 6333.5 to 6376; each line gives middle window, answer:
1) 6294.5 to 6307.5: 0.018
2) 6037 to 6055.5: -0.067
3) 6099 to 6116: 0.004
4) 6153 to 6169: 0.147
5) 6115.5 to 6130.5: 0.067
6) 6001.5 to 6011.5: 0.026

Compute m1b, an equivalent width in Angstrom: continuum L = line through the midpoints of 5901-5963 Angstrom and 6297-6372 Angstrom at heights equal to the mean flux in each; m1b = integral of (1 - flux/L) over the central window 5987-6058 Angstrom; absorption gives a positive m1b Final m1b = -2.0 Angstrom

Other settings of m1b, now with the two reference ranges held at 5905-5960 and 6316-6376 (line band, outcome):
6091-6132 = 0.4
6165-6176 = 0.9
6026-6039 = -0.5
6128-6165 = 1.0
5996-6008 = 0.1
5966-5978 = -0.3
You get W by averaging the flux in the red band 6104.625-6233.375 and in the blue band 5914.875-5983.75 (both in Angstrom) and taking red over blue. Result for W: 1.0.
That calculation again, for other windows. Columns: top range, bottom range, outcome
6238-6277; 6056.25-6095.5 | 0.92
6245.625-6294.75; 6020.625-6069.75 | 0.94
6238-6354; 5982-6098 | 0.95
